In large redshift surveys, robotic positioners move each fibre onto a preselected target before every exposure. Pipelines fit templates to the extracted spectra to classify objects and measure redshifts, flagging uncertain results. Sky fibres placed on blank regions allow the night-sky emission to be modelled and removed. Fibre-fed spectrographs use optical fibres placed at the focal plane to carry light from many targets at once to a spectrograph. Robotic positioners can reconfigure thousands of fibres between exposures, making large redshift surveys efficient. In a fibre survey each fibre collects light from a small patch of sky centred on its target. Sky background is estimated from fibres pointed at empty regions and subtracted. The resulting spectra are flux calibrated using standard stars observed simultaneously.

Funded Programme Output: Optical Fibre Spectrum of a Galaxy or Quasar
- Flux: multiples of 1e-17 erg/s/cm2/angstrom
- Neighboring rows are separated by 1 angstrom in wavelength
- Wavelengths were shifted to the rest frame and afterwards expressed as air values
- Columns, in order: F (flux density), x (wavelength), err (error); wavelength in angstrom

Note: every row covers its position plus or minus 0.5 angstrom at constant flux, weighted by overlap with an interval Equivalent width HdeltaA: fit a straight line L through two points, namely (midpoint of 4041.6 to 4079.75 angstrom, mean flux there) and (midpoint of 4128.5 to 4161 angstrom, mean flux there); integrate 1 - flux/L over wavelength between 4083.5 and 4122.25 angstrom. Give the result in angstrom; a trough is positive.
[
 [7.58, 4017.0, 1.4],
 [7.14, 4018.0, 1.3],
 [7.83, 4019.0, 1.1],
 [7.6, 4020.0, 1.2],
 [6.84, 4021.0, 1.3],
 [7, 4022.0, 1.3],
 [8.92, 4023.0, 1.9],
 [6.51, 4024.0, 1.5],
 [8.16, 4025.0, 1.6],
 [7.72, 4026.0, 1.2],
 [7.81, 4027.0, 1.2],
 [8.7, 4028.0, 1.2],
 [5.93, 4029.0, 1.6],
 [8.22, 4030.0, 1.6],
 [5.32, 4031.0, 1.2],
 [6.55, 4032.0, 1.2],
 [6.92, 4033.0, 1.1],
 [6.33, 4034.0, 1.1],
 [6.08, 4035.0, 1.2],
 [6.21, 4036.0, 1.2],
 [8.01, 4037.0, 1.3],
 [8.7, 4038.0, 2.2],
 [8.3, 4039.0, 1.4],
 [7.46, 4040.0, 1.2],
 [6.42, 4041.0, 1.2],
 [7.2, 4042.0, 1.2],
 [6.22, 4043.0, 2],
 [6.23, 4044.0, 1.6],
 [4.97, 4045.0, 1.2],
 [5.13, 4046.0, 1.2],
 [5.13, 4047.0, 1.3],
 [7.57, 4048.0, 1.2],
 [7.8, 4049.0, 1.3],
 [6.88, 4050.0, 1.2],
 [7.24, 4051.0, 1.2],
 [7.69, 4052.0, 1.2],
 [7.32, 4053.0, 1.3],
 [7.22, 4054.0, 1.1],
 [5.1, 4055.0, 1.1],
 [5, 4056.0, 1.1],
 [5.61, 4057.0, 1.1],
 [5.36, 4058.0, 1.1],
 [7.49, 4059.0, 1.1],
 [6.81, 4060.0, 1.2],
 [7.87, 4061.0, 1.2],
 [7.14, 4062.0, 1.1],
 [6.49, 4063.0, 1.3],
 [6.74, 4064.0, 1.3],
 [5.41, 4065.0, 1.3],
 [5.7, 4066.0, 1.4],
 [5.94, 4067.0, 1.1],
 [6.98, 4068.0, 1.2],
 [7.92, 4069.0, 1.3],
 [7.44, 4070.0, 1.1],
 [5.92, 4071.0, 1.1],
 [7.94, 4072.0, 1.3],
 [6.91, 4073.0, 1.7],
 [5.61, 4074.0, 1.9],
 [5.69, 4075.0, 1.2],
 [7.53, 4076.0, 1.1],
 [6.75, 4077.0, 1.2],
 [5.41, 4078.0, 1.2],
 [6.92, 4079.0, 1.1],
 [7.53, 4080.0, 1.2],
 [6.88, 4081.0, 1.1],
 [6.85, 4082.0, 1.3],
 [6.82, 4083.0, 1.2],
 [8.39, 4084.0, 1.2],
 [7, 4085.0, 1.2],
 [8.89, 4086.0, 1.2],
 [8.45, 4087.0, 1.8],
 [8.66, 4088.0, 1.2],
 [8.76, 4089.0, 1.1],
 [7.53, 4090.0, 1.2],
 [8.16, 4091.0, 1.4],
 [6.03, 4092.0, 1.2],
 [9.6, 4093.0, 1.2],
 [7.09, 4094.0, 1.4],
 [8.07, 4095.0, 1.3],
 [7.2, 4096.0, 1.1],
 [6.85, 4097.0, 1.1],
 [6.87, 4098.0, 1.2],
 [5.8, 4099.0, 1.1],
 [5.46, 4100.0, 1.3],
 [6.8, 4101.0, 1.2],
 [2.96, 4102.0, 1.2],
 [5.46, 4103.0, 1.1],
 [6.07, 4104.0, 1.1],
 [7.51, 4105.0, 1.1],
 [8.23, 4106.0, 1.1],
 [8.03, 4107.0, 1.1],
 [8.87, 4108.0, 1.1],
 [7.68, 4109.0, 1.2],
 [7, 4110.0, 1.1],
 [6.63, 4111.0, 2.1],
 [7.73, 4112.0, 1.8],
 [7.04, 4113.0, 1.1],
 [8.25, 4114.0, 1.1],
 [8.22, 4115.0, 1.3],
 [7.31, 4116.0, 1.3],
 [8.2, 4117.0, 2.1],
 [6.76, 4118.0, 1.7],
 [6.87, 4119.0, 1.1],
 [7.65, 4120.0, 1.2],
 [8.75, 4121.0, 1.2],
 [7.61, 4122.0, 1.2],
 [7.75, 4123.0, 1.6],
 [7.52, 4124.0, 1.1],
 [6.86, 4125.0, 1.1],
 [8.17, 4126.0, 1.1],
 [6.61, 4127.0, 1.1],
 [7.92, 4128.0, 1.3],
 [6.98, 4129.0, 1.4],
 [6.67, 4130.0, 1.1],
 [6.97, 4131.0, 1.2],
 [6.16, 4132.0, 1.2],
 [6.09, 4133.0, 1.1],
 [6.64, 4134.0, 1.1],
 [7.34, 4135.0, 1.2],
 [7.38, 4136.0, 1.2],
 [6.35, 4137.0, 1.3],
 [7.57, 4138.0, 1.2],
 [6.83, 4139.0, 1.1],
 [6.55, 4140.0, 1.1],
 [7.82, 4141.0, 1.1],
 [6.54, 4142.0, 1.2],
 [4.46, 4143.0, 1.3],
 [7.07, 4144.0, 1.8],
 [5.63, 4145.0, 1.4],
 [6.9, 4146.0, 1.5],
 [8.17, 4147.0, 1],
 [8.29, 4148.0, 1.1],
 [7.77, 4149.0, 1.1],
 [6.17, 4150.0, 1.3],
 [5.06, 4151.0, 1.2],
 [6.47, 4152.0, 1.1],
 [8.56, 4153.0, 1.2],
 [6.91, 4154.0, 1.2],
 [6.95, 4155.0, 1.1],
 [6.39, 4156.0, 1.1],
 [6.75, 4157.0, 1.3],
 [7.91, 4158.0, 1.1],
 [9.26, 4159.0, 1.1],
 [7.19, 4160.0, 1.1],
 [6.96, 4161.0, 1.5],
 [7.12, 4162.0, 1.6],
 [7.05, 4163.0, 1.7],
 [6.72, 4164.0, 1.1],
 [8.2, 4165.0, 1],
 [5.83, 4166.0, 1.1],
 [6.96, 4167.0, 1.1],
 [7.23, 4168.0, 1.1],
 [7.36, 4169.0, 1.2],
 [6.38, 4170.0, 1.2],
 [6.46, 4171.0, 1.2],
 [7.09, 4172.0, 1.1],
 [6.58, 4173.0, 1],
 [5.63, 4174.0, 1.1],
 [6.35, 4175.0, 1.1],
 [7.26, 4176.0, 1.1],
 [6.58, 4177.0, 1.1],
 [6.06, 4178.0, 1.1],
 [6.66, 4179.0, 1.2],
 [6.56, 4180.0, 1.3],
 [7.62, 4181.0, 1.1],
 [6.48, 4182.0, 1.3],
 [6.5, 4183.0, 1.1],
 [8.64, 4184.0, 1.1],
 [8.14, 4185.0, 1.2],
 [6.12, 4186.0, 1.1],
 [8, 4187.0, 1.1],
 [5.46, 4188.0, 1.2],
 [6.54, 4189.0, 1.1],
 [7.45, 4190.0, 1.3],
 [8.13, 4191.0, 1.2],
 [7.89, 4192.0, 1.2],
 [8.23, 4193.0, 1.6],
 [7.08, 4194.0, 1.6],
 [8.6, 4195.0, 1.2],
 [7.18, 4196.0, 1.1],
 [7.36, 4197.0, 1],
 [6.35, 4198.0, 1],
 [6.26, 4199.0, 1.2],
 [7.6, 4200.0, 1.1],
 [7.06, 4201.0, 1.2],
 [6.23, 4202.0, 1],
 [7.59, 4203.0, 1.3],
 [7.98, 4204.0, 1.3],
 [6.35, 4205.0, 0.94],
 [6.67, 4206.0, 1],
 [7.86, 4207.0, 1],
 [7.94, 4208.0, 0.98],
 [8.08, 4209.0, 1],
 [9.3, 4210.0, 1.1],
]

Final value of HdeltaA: -3.80 angstrom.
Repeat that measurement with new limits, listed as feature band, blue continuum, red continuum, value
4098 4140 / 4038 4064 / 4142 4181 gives -1.77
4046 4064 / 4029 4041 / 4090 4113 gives 0.96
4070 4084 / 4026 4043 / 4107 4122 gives 1.22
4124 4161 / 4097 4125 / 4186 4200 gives 0.98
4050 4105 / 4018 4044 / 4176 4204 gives 2.67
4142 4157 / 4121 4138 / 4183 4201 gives 0.89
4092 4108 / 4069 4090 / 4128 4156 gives 0.61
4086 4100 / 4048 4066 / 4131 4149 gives -1.77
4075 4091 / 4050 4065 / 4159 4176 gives -1.85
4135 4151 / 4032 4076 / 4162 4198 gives 0.15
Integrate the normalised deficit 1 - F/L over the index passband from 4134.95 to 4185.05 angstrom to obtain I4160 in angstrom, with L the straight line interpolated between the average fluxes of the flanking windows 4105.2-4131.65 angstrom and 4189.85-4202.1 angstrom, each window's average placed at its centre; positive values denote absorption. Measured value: 3.4 angstrom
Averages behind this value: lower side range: 7.54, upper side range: 7.37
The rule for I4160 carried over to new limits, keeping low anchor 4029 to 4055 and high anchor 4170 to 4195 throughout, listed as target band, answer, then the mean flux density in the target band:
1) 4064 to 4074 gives 0.3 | 6.63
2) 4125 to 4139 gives -0.1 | 6.98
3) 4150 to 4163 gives -0.2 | 7.09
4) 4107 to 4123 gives -1.7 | 7.65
